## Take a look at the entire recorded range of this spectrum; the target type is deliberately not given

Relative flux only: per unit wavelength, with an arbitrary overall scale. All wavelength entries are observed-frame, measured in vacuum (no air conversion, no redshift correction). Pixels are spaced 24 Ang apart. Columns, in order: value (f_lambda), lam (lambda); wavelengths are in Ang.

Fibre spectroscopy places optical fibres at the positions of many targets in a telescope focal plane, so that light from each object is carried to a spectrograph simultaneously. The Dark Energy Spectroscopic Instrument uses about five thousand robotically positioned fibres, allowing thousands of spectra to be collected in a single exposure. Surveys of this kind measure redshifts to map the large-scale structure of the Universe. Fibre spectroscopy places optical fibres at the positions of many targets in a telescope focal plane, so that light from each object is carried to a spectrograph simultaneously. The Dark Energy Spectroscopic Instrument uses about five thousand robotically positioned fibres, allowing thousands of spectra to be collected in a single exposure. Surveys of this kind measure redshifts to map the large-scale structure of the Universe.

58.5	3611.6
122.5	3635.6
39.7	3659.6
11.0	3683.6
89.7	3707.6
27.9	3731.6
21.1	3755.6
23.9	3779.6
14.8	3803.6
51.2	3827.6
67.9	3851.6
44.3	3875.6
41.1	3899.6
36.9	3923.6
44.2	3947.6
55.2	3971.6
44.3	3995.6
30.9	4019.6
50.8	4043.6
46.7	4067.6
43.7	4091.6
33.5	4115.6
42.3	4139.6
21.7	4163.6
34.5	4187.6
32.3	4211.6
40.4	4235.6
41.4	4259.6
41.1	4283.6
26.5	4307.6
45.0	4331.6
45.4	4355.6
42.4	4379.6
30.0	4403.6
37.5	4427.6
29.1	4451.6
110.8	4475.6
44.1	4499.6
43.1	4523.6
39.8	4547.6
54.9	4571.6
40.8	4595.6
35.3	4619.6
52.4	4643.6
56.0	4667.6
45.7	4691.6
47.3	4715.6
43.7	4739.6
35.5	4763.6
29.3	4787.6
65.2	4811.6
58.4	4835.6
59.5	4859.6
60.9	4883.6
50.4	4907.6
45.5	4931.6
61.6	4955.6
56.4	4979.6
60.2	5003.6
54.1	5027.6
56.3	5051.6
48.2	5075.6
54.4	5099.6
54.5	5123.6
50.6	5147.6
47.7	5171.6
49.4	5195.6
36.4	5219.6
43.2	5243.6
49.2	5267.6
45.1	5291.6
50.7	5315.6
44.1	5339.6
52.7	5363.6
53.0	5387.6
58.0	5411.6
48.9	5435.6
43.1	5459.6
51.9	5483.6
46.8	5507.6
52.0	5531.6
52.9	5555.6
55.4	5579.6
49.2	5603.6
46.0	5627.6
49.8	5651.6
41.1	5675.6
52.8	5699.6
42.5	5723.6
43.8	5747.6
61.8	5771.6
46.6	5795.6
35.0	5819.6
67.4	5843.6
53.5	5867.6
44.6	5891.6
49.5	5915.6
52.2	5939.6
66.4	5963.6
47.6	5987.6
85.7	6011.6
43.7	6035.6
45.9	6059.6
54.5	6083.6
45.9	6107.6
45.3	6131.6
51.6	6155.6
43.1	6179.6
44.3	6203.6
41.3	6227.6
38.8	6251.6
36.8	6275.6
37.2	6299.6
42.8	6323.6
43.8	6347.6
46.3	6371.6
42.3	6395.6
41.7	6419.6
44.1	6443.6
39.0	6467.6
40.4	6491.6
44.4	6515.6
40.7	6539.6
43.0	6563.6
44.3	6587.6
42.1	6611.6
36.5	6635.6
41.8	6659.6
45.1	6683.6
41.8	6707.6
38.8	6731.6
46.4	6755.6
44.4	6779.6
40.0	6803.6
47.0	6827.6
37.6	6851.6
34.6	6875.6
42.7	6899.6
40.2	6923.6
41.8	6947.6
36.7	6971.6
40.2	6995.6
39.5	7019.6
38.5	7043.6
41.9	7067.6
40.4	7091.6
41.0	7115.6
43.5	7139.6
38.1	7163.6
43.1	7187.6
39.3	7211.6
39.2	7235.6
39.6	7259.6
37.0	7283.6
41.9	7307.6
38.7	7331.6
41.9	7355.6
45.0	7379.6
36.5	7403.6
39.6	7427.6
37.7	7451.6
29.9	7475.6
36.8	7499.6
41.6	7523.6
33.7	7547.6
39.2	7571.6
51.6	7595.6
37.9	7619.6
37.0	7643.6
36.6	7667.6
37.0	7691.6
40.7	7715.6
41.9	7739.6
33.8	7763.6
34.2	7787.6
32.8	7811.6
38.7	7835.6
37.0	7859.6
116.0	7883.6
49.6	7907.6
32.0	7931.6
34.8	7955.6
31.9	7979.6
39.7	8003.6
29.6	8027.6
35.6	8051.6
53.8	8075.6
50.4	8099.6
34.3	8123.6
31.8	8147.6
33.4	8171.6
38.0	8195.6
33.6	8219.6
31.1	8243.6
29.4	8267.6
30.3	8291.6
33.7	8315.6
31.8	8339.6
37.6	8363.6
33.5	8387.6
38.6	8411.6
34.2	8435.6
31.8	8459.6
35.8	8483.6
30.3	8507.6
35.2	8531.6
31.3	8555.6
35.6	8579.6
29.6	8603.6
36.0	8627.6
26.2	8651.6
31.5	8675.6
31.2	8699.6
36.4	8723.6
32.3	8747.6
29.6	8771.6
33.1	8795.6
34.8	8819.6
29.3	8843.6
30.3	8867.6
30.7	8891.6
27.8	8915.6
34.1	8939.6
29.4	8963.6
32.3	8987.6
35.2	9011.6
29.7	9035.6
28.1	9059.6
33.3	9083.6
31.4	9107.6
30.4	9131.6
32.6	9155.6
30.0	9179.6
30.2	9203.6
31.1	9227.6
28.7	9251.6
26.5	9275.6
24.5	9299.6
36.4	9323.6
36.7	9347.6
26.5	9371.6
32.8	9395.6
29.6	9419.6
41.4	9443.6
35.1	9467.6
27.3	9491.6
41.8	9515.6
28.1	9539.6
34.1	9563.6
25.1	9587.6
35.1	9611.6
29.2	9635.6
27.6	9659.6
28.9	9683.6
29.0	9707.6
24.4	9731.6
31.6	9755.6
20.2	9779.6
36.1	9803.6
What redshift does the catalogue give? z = 0.202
